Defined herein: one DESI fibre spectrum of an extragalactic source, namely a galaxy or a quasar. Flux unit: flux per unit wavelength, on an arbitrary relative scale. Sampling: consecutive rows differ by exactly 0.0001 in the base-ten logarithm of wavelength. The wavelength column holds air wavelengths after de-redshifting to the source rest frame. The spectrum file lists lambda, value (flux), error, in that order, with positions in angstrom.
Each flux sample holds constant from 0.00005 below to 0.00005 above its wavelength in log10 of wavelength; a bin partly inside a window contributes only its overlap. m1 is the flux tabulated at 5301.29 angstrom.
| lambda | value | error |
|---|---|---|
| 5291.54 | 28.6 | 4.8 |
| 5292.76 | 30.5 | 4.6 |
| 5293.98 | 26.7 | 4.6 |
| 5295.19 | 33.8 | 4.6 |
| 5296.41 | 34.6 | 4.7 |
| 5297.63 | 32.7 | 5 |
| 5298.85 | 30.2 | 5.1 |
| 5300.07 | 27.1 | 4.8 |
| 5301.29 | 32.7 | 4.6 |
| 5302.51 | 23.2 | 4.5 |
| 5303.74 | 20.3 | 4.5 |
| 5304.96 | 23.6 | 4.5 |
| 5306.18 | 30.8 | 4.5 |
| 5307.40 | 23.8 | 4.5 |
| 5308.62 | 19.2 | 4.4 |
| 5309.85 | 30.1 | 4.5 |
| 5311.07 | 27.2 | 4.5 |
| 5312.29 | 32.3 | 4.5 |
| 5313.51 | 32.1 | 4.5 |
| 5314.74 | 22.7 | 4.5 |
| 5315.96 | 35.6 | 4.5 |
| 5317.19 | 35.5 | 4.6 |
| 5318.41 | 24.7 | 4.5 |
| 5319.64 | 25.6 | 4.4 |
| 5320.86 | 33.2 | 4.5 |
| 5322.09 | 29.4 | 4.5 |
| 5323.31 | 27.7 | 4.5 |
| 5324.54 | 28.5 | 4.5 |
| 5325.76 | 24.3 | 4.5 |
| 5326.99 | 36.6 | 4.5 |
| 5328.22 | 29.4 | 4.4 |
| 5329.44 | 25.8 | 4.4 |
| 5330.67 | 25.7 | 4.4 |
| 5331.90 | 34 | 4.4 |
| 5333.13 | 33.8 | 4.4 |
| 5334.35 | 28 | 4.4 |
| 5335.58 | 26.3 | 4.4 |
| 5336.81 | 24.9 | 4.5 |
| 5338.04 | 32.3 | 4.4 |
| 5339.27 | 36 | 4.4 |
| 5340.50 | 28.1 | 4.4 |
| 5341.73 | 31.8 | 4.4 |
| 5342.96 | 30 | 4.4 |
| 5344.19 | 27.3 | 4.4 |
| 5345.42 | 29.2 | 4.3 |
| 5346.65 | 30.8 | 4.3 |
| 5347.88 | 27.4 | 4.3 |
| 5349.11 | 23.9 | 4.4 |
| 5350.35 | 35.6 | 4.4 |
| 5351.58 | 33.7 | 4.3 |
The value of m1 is 32.7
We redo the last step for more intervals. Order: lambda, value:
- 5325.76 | 24.3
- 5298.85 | 30.2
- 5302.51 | 23.2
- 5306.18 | 30.8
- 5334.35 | 28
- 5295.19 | 33.8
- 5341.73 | 31.8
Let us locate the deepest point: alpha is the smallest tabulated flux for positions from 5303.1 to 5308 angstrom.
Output 20.3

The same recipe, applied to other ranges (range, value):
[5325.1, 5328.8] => 24.3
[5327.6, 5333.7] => 25.7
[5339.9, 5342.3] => 28.1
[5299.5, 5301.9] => 27.1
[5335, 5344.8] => 24.9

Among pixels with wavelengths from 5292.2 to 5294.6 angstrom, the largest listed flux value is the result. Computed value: 30.5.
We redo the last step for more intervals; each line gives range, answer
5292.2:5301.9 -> 34.6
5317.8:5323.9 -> 33.2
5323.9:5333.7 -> 36.6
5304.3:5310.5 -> 30.8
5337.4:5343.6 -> 36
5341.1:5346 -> 31.8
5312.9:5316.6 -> 35.6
